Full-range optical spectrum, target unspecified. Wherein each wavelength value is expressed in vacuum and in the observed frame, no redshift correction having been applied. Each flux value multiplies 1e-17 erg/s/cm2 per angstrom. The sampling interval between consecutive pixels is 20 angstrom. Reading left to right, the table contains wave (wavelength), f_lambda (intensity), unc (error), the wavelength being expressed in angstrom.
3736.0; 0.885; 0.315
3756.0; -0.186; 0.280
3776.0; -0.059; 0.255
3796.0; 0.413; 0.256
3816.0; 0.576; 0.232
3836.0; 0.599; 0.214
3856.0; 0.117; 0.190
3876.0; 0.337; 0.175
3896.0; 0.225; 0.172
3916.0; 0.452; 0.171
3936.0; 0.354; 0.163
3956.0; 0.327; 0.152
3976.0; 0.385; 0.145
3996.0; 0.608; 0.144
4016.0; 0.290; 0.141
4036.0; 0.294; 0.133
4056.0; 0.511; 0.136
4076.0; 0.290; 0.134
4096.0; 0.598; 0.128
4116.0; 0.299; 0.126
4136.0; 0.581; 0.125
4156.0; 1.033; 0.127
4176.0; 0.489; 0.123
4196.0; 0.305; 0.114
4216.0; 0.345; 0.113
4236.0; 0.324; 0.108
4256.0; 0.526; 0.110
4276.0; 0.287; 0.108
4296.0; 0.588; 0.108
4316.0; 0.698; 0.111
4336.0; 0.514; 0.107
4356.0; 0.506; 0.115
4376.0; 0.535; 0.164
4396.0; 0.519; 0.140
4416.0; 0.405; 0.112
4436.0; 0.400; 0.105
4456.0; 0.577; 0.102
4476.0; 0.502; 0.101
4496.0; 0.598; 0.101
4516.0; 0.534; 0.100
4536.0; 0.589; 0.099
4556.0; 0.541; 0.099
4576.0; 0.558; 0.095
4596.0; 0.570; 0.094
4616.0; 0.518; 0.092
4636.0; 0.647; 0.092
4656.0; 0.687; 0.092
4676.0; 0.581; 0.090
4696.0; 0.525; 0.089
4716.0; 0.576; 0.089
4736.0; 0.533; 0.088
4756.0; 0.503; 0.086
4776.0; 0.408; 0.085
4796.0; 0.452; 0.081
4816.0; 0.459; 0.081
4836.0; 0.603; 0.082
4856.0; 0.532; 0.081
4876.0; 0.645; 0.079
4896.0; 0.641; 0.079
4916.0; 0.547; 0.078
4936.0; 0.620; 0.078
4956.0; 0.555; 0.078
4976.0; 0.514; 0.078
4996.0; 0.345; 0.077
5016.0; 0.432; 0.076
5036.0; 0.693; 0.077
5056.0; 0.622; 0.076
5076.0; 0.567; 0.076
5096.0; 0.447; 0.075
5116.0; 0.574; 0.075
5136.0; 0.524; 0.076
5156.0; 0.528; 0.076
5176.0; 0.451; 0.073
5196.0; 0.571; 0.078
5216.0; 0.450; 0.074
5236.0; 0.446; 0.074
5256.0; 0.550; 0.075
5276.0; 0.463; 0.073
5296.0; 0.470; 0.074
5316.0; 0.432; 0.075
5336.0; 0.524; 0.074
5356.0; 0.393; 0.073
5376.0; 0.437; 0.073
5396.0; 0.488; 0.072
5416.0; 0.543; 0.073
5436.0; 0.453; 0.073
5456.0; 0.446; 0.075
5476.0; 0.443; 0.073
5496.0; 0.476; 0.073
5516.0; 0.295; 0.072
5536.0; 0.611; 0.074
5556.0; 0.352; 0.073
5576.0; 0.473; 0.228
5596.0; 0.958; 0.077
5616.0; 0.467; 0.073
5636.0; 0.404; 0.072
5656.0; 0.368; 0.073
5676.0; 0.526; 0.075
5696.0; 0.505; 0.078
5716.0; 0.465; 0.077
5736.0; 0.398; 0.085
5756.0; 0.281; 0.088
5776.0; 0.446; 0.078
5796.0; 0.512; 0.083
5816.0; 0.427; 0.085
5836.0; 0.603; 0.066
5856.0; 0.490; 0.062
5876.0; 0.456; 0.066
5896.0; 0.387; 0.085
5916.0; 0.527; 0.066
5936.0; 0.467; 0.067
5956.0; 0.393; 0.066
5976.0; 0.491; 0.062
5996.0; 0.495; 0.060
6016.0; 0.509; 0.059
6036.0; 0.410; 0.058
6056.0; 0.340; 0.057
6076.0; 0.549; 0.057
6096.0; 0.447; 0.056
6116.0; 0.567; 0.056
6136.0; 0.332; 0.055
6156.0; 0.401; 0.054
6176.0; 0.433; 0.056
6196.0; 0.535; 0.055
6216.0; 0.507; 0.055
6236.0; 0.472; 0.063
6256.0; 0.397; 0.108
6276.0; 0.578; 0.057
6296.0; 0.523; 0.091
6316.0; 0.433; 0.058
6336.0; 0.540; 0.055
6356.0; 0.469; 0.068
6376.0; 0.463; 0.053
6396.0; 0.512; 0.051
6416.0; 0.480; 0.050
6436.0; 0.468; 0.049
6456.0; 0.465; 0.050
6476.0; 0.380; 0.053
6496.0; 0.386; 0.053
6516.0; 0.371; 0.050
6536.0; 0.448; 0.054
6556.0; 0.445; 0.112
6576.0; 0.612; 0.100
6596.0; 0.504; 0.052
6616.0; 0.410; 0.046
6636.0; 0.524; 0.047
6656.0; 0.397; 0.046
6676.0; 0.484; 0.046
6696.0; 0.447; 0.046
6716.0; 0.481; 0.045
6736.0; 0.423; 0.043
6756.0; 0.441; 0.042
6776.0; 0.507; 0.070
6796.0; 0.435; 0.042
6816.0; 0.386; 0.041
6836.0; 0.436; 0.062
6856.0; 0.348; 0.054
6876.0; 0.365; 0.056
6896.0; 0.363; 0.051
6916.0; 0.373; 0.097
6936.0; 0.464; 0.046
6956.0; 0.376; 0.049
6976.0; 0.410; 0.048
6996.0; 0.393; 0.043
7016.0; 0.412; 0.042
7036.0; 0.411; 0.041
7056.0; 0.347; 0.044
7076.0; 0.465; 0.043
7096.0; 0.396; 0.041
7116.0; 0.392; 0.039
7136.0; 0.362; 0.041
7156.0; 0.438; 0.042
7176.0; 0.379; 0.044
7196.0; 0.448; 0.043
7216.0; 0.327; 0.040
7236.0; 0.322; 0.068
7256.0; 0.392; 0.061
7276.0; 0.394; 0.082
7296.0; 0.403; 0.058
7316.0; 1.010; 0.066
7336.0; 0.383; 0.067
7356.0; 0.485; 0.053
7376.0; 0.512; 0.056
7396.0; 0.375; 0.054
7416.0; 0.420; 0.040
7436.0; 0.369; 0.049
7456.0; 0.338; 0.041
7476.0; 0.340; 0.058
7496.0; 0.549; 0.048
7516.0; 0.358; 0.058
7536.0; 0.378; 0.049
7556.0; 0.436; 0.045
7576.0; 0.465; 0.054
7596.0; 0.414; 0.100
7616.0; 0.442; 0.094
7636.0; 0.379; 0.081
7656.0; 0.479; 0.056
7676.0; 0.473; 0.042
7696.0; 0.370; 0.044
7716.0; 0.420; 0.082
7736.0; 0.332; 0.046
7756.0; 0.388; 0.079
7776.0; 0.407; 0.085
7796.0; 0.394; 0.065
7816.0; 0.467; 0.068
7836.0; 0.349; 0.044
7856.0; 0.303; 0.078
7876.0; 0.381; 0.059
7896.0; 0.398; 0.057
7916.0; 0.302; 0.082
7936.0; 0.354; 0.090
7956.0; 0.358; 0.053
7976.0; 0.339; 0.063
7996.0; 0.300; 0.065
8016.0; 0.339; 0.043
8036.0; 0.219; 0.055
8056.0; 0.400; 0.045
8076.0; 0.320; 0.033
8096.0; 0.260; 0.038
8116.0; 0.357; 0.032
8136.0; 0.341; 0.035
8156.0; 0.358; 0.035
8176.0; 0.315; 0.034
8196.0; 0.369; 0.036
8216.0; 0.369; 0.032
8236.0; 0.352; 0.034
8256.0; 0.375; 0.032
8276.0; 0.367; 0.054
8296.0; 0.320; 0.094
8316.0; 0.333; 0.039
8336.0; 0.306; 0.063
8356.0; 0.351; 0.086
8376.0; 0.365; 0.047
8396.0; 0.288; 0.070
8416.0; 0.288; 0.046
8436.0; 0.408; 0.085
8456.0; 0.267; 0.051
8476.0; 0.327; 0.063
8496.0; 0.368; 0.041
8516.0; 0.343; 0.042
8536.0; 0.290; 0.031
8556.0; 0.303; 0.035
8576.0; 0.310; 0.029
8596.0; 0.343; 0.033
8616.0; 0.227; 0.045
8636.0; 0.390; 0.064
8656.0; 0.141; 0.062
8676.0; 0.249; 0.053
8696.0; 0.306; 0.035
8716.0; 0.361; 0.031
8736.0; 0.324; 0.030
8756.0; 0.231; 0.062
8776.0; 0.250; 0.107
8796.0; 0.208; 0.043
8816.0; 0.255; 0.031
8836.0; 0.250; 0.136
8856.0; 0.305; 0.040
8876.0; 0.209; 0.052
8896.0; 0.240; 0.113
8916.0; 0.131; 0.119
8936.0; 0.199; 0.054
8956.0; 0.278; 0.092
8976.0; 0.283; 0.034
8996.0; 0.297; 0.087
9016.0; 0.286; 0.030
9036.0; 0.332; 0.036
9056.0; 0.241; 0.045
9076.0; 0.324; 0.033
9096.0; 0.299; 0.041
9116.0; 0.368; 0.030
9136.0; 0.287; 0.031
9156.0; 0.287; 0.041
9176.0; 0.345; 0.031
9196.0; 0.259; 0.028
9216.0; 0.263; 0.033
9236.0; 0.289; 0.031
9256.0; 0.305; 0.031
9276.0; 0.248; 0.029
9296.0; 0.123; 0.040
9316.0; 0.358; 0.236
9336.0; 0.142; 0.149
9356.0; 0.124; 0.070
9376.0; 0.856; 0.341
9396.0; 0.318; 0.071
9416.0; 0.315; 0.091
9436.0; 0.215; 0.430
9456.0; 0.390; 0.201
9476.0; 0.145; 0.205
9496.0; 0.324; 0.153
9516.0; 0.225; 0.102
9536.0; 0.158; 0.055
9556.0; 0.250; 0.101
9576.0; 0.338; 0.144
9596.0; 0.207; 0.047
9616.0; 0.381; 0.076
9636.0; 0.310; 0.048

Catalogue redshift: 0.12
